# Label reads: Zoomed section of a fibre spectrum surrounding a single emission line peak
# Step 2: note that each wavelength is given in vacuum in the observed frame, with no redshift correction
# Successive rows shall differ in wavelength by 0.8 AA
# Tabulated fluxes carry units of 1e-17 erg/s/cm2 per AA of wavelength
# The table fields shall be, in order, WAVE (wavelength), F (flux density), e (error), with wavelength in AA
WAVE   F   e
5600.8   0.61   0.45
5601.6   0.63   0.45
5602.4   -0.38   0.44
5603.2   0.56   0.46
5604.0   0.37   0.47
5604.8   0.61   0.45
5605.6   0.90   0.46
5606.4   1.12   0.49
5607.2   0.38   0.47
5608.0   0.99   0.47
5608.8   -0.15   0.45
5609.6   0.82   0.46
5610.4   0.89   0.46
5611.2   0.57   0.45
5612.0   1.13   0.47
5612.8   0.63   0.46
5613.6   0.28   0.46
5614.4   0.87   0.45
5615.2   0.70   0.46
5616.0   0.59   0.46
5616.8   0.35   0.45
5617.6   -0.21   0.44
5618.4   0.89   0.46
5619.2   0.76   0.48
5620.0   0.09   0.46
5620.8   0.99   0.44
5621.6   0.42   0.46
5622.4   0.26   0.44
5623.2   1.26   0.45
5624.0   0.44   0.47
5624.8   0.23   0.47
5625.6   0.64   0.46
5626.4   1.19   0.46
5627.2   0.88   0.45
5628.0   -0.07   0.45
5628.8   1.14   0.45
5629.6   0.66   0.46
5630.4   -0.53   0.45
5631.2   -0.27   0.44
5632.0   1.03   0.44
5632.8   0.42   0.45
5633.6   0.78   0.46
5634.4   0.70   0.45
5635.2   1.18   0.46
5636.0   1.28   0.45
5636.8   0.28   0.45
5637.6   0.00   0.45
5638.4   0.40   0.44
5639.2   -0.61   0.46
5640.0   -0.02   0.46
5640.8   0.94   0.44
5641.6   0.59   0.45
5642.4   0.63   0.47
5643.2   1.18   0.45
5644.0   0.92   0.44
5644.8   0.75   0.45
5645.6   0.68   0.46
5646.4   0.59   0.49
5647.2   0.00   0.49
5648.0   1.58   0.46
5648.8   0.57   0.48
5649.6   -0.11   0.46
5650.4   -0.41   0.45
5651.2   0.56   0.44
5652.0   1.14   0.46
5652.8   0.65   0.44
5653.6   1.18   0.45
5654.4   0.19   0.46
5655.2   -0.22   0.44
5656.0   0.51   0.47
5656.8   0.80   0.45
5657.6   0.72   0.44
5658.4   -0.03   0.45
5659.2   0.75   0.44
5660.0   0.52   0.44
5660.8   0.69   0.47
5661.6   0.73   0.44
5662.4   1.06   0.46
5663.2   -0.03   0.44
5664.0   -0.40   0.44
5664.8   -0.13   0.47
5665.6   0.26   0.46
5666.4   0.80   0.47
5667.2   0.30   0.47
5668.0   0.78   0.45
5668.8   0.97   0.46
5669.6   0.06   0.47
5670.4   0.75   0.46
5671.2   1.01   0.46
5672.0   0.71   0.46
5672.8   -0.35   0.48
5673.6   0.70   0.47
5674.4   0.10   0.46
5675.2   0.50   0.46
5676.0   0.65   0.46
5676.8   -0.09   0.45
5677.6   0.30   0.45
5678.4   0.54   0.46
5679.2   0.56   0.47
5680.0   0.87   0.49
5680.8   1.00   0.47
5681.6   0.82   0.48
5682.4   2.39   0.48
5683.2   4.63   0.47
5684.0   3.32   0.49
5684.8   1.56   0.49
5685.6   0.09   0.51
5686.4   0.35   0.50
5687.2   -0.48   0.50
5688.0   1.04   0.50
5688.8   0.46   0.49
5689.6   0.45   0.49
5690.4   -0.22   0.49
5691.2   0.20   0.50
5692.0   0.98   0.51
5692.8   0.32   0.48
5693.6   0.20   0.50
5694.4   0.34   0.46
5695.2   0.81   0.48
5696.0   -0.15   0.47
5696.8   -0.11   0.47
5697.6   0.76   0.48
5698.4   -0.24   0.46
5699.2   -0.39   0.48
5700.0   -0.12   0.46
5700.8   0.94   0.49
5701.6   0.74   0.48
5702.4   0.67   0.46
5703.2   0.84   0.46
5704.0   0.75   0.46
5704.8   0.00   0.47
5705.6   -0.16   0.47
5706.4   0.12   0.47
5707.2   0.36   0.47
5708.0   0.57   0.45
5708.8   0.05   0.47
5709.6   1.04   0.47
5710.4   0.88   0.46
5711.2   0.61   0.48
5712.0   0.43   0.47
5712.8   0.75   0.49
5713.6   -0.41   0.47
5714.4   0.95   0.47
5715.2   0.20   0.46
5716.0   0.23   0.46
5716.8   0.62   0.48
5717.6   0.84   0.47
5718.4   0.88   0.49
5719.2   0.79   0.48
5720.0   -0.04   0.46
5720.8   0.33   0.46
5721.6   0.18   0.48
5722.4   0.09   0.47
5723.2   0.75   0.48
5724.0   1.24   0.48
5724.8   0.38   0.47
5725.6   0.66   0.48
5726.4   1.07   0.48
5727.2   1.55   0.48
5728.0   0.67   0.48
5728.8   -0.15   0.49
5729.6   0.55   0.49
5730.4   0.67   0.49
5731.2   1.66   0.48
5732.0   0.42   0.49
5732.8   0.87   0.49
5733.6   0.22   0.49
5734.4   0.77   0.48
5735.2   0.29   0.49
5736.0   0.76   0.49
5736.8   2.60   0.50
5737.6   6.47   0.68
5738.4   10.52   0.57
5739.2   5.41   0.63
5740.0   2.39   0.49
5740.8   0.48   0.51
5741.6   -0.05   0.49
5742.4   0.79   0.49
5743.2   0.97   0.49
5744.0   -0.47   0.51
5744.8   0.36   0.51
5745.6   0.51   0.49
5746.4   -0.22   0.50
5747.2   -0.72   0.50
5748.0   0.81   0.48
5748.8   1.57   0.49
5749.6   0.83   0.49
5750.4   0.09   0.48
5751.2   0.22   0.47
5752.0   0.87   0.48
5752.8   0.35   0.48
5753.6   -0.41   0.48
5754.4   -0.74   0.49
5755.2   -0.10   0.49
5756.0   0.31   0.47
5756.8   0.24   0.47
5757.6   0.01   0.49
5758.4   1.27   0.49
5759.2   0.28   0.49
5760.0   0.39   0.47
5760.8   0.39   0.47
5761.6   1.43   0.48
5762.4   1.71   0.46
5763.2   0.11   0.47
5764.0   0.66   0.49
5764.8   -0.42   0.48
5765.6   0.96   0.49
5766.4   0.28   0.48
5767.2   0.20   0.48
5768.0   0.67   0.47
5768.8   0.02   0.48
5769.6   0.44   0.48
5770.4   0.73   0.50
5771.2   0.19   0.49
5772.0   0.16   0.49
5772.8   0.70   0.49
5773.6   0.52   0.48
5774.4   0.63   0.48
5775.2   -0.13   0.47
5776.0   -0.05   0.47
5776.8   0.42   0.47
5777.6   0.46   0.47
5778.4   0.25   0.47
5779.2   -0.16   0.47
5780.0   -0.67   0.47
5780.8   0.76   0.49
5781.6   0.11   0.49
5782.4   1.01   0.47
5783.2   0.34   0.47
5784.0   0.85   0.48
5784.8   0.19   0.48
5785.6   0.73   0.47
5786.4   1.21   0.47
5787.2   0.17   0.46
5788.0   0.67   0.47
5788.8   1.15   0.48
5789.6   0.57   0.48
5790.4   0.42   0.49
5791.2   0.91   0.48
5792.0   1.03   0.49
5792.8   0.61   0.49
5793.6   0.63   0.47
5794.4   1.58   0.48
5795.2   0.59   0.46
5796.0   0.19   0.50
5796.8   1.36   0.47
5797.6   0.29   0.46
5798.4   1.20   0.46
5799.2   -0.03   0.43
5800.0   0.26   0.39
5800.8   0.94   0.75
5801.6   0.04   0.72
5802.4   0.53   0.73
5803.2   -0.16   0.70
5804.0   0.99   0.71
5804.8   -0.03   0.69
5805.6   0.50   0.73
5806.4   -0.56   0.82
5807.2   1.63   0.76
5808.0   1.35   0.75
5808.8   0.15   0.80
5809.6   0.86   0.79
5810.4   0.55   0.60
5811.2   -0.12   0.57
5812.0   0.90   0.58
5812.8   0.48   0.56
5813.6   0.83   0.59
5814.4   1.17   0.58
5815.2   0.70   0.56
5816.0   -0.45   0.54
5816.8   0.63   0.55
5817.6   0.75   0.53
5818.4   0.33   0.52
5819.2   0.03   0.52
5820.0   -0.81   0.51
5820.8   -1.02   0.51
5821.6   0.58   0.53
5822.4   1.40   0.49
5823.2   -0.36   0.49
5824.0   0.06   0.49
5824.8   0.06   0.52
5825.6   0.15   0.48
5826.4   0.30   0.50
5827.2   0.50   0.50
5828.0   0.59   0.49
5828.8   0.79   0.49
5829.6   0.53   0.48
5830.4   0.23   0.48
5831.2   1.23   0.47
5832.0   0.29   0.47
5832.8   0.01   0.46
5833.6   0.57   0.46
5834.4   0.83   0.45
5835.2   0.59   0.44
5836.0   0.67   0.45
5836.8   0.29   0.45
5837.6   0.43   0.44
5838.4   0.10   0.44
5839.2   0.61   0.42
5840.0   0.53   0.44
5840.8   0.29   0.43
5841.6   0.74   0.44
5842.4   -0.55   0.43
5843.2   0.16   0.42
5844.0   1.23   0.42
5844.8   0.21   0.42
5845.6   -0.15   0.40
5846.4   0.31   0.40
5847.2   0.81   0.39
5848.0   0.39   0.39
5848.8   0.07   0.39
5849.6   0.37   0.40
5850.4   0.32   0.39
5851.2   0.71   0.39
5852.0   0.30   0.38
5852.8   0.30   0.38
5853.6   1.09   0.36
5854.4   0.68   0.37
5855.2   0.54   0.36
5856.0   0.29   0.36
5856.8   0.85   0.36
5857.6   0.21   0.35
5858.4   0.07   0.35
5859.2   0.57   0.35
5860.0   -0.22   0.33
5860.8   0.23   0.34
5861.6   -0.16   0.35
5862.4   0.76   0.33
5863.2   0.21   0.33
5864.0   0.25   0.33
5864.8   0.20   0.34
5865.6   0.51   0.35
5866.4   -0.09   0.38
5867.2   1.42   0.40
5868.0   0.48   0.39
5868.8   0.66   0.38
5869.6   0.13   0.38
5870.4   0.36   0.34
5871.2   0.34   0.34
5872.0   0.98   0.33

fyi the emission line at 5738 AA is [O III]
